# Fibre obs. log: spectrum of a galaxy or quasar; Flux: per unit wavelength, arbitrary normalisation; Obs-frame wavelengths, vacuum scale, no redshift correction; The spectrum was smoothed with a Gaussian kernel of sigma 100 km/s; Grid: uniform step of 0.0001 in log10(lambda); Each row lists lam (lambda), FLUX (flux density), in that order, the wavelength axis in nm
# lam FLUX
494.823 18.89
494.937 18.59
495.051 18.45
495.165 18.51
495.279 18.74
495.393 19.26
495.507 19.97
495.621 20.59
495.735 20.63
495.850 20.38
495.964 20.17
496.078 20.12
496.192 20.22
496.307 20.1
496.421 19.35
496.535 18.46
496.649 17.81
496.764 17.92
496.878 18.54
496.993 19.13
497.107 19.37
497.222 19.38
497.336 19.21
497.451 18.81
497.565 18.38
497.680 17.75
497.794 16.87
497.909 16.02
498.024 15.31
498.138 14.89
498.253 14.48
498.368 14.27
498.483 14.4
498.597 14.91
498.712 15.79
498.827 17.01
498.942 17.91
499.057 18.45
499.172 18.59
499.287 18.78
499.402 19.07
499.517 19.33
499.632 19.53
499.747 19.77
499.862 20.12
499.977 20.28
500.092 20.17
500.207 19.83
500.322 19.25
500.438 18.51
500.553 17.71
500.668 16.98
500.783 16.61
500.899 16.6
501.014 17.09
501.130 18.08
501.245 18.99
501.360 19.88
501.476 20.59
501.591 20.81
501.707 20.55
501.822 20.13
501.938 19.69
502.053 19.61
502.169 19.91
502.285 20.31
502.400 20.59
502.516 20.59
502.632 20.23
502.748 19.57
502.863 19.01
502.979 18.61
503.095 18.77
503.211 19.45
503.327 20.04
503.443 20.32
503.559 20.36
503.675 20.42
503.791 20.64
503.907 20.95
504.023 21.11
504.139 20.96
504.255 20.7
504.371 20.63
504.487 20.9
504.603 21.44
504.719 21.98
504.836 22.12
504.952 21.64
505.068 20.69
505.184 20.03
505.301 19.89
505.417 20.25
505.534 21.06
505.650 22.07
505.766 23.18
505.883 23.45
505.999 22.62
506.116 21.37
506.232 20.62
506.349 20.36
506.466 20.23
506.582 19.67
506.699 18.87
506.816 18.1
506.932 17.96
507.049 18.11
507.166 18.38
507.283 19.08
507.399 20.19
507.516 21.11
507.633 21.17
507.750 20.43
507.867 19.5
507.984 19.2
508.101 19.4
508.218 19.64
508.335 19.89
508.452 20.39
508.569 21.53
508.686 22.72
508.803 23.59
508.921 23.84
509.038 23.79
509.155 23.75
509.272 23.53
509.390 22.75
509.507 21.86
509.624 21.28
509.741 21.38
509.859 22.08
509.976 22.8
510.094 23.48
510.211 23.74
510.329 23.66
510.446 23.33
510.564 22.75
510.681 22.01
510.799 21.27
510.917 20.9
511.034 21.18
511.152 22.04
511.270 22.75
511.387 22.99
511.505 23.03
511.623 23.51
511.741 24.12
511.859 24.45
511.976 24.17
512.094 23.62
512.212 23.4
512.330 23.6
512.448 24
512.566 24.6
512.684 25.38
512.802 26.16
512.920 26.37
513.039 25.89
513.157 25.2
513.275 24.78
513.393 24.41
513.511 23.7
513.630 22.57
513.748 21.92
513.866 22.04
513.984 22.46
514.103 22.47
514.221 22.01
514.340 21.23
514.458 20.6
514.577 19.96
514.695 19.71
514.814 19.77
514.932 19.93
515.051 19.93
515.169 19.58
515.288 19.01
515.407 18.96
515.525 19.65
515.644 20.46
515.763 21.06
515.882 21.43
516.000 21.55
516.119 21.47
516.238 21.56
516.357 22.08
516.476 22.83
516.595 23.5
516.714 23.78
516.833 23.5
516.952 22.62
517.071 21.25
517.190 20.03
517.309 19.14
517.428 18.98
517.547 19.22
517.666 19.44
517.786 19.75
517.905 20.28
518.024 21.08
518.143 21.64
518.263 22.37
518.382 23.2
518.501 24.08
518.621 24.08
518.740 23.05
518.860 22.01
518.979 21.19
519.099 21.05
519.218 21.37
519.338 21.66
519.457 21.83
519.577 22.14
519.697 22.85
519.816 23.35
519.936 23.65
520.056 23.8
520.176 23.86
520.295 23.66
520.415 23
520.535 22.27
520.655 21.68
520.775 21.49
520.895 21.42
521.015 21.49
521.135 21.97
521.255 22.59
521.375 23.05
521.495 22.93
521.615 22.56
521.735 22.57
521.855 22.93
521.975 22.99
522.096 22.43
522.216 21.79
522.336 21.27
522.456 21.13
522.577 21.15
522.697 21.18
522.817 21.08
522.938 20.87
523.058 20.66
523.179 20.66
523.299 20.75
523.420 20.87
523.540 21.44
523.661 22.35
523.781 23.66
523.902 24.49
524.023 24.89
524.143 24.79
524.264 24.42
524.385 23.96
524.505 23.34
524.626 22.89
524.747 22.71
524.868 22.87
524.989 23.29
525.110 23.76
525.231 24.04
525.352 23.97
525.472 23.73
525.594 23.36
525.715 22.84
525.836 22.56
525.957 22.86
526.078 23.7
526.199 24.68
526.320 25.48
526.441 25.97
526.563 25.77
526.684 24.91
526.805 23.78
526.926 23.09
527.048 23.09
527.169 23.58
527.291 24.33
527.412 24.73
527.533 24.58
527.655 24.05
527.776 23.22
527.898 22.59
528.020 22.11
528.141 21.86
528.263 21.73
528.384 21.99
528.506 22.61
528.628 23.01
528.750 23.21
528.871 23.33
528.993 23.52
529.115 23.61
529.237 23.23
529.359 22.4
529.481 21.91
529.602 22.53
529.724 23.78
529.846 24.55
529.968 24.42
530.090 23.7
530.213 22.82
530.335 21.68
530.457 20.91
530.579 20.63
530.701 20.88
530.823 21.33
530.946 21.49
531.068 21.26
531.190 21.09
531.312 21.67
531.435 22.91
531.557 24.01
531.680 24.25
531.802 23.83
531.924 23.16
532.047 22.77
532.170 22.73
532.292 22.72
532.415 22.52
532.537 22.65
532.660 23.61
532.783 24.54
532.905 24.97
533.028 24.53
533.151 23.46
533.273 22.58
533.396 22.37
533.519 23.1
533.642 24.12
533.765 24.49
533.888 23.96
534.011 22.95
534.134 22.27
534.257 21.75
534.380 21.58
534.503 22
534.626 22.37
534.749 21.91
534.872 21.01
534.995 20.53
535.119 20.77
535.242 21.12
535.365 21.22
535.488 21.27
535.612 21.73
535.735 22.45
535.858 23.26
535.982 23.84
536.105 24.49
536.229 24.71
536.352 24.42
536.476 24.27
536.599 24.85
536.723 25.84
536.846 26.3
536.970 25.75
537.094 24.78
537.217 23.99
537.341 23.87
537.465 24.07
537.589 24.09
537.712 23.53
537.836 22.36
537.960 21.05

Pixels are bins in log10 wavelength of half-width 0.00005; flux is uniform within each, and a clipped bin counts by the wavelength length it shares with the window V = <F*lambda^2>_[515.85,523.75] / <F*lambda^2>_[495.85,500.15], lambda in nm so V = 1.31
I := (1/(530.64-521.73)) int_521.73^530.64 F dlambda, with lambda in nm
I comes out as 23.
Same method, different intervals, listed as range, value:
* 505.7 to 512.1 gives 21.6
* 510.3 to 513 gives 23.5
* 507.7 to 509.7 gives 21.6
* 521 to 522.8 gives 22.1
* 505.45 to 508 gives 20.3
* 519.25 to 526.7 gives 22.8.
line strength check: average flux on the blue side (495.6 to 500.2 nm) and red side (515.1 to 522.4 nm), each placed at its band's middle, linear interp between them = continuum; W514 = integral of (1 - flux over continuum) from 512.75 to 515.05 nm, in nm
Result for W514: -0.18 nm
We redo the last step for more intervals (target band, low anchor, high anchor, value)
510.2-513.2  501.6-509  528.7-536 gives -0.37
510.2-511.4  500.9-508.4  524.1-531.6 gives -0.08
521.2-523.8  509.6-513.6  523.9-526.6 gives 0.22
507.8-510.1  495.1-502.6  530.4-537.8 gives -0.22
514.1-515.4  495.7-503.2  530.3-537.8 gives 0.02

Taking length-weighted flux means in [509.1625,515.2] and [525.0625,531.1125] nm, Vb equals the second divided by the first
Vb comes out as 1.0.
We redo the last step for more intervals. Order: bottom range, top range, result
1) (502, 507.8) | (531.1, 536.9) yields 1.13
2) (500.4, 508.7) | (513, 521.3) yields 1.09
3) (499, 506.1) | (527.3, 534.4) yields 1.15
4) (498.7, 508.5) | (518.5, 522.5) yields 1.13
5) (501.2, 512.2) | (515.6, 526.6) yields 1.06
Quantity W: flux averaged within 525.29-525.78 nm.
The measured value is 23.5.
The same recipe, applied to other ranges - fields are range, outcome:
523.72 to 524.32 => 24.5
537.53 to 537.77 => 23.9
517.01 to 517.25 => 20.7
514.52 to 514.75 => 19.9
